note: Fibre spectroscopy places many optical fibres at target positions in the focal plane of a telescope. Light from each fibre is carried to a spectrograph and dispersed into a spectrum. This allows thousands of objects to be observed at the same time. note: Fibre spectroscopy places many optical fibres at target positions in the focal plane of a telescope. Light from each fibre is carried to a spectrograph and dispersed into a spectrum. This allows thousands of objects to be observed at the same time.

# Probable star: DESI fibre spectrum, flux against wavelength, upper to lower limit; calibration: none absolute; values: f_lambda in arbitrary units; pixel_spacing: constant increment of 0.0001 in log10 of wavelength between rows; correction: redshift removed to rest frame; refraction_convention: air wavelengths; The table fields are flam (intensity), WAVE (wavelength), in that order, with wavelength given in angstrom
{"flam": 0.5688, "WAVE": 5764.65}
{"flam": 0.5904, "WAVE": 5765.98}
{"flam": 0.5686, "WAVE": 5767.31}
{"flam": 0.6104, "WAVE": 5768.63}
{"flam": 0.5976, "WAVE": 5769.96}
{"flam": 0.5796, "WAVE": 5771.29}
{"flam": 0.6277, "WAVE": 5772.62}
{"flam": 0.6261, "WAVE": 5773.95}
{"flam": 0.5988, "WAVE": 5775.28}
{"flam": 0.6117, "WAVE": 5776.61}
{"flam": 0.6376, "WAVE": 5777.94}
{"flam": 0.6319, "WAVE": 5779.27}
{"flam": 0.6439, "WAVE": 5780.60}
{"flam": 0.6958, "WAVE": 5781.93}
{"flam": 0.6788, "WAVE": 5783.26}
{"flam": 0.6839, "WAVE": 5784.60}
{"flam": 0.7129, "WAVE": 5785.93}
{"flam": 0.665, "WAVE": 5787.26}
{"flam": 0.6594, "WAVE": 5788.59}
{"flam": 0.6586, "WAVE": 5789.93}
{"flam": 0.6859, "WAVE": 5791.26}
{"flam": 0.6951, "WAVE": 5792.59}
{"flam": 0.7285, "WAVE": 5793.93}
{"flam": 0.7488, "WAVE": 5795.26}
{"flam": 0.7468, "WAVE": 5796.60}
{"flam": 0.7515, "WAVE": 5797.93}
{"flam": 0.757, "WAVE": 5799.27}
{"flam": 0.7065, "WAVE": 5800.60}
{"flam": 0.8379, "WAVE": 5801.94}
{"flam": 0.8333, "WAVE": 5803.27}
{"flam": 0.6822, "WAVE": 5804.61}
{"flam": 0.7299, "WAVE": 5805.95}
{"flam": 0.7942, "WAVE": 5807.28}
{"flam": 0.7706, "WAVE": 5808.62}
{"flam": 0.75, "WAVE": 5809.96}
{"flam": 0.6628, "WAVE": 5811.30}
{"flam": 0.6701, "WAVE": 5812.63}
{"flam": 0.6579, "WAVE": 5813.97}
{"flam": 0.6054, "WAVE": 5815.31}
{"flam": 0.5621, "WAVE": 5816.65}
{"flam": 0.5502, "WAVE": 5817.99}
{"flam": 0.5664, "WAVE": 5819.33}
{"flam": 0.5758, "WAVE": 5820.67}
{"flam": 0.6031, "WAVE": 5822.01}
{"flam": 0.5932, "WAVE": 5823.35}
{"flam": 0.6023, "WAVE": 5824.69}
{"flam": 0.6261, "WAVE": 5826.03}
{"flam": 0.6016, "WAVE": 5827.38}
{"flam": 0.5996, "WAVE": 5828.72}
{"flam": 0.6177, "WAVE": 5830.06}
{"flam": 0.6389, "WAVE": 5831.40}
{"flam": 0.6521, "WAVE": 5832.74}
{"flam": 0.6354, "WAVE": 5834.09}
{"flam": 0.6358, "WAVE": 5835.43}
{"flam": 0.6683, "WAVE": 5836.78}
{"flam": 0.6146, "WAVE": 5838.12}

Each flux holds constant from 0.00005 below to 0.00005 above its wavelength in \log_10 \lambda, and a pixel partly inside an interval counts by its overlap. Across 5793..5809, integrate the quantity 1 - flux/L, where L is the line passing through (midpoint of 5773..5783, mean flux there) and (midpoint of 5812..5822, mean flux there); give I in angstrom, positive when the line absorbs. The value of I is -3.7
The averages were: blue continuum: 0.637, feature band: 0.756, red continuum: 0.598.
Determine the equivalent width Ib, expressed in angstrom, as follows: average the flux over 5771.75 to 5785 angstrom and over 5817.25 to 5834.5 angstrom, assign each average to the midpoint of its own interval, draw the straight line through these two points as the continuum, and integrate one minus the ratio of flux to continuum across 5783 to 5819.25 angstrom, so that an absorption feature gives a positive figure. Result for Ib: -4.5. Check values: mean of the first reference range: 0.642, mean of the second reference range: 0.604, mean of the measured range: 0.701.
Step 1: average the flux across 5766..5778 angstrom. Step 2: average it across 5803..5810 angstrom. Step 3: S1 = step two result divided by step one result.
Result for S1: 1.25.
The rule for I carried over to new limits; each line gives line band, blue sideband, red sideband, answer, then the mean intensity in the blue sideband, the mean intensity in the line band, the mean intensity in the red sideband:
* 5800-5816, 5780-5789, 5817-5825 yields -2.8 angstrom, 0.678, 0.725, 0.58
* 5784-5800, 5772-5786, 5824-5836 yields -1.7 angstrom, 0.647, 0.708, 0.623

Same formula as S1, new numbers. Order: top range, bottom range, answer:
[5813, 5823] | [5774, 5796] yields 0.88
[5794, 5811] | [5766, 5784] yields 1.21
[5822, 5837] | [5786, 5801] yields 0.88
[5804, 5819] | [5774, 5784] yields 1.05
